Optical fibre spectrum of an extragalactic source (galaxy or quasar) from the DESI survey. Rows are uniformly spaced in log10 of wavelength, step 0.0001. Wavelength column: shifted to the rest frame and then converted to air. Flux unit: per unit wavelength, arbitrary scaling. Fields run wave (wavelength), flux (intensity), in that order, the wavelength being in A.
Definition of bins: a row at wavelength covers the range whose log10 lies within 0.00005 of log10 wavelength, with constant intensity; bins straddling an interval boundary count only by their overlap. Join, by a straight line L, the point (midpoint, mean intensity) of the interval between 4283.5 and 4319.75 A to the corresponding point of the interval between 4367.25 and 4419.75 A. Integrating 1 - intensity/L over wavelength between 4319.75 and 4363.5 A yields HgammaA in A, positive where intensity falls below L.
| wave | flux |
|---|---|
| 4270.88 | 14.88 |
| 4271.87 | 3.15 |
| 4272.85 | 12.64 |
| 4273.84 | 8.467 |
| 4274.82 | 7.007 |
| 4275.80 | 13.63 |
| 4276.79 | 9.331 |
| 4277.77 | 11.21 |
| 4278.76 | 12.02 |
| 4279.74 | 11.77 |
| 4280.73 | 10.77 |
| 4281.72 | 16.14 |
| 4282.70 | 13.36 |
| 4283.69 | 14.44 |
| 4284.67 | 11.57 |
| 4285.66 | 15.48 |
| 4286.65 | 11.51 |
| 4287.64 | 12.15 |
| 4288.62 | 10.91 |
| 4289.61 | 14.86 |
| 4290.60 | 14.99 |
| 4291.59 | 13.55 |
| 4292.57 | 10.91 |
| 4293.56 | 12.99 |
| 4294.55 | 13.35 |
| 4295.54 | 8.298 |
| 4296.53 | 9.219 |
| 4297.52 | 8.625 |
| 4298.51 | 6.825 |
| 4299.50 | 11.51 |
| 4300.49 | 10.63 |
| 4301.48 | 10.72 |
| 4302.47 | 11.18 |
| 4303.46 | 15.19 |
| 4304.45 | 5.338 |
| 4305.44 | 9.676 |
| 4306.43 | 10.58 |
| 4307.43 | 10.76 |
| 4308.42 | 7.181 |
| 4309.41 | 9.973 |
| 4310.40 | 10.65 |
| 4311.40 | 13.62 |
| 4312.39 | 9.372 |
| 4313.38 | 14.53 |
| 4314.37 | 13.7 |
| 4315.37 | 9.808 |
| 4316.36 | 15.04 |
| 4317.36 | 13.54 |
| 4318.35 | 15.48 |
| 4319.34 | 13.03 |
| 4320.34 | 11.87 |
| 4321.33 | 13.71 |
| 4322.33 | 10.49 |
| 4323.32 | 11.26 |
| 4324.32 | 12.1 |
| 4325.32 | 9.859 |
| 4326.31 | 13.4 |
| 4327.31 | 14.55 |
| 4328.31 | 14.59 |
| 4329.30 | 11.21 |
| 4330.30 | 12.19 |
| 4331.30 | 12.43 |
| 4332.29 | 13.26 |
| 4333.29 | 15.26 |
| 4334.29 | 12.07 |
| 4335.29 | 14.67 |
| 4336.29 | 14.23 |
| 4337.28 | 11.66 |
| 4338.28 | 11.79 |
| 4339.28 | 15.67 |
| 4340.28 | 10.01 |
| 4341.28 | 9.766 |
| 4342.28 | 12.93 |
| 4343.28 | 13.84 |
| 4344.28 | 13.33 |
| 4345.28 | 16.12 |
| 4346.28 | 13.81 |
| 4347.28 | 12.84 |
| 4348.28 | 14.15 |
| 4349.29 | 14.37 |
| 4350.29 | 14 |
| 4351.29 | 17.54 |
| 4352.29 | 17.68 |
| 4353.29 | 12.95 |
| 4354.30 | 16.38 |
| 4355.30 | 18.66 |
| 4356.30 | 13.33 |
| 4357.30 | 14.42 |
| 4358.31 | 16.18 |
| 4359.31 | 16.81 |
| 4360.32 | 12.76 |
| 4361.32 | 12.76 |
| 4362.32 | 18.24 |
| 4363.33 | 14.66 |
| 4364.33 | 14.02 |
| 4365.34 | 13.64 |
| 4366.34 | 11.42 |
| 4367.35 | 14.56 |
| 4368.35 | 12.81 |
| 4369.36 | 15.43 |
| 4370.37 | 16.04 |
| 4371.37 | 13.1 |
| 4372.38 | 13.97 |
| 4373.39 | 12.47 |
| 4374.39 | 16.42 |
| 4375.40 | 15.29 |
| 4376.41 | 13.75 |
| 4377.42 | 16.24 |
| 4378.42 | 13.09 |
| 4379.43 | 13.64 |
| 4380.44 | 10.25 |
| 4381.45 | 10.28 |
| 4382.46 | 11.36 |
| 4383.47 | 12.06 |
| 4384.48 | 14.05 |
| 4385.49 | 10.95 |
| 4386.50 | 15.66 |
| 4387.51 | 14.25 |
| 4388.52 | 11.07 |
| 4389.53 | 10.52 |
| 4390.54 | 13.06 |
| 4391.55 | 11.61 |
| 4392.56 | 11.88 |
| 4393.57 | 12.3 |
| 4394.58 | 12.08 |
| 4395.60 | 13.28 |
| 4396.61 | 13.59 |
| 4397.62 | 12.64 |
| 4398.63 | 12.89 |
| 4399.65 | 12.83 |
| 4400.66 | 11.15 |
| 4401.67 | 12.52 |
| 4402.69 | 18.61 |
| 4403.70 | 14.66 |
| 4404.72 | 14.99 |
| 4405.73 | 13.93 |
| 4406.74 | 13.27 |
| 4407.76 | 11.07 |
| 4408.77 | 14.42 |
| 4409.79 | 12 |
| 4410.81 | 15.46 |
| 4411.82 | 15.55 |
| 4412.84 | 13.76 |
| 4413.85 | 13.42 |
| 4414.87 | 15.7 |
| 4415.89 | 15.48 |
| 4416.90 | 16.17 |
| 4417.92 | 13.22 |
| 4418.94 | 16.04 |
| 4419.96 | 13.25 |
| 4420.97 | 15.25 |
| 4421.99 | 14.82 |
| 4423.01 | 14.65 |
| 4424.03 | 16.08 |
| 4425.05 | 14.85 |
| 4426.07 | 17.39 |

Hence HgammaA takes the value -4.3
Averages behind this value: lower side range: 11.6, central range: 13.7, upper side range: 13.5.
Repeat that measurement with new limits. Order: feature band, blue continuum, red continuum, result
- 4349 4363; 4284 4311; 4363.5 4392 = -3.05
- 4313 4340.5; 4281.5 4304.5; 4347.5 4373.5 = 0.76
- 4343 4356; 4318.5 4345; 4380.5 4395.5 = -2.58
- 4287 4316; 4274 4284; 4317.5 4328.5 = 2.79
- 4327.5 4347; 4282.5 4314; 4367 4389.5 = -1.19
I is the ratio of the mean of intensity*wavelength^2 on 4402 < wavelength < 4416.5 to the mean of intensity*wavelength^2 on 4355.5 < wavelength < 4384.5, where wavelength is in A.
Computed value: 1.05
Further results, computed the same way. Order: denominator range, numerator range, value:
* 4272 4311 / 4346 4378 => 1.36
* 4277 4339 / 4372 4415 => 1.15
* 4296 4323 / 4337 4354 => 1.25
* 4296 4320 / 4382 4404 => 1.20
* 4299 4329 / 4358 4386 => 1.20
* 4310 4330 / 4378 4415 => 1.07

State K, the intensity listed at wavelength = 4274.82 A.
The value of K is 7.007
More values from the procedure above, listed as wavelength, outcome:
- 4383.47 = 12.06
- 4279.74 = 11.77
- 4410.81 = 15.46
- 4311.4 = 13.62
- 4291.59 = 13.55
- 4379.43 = 13.64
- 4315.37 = 9.808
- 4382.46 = 11.36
